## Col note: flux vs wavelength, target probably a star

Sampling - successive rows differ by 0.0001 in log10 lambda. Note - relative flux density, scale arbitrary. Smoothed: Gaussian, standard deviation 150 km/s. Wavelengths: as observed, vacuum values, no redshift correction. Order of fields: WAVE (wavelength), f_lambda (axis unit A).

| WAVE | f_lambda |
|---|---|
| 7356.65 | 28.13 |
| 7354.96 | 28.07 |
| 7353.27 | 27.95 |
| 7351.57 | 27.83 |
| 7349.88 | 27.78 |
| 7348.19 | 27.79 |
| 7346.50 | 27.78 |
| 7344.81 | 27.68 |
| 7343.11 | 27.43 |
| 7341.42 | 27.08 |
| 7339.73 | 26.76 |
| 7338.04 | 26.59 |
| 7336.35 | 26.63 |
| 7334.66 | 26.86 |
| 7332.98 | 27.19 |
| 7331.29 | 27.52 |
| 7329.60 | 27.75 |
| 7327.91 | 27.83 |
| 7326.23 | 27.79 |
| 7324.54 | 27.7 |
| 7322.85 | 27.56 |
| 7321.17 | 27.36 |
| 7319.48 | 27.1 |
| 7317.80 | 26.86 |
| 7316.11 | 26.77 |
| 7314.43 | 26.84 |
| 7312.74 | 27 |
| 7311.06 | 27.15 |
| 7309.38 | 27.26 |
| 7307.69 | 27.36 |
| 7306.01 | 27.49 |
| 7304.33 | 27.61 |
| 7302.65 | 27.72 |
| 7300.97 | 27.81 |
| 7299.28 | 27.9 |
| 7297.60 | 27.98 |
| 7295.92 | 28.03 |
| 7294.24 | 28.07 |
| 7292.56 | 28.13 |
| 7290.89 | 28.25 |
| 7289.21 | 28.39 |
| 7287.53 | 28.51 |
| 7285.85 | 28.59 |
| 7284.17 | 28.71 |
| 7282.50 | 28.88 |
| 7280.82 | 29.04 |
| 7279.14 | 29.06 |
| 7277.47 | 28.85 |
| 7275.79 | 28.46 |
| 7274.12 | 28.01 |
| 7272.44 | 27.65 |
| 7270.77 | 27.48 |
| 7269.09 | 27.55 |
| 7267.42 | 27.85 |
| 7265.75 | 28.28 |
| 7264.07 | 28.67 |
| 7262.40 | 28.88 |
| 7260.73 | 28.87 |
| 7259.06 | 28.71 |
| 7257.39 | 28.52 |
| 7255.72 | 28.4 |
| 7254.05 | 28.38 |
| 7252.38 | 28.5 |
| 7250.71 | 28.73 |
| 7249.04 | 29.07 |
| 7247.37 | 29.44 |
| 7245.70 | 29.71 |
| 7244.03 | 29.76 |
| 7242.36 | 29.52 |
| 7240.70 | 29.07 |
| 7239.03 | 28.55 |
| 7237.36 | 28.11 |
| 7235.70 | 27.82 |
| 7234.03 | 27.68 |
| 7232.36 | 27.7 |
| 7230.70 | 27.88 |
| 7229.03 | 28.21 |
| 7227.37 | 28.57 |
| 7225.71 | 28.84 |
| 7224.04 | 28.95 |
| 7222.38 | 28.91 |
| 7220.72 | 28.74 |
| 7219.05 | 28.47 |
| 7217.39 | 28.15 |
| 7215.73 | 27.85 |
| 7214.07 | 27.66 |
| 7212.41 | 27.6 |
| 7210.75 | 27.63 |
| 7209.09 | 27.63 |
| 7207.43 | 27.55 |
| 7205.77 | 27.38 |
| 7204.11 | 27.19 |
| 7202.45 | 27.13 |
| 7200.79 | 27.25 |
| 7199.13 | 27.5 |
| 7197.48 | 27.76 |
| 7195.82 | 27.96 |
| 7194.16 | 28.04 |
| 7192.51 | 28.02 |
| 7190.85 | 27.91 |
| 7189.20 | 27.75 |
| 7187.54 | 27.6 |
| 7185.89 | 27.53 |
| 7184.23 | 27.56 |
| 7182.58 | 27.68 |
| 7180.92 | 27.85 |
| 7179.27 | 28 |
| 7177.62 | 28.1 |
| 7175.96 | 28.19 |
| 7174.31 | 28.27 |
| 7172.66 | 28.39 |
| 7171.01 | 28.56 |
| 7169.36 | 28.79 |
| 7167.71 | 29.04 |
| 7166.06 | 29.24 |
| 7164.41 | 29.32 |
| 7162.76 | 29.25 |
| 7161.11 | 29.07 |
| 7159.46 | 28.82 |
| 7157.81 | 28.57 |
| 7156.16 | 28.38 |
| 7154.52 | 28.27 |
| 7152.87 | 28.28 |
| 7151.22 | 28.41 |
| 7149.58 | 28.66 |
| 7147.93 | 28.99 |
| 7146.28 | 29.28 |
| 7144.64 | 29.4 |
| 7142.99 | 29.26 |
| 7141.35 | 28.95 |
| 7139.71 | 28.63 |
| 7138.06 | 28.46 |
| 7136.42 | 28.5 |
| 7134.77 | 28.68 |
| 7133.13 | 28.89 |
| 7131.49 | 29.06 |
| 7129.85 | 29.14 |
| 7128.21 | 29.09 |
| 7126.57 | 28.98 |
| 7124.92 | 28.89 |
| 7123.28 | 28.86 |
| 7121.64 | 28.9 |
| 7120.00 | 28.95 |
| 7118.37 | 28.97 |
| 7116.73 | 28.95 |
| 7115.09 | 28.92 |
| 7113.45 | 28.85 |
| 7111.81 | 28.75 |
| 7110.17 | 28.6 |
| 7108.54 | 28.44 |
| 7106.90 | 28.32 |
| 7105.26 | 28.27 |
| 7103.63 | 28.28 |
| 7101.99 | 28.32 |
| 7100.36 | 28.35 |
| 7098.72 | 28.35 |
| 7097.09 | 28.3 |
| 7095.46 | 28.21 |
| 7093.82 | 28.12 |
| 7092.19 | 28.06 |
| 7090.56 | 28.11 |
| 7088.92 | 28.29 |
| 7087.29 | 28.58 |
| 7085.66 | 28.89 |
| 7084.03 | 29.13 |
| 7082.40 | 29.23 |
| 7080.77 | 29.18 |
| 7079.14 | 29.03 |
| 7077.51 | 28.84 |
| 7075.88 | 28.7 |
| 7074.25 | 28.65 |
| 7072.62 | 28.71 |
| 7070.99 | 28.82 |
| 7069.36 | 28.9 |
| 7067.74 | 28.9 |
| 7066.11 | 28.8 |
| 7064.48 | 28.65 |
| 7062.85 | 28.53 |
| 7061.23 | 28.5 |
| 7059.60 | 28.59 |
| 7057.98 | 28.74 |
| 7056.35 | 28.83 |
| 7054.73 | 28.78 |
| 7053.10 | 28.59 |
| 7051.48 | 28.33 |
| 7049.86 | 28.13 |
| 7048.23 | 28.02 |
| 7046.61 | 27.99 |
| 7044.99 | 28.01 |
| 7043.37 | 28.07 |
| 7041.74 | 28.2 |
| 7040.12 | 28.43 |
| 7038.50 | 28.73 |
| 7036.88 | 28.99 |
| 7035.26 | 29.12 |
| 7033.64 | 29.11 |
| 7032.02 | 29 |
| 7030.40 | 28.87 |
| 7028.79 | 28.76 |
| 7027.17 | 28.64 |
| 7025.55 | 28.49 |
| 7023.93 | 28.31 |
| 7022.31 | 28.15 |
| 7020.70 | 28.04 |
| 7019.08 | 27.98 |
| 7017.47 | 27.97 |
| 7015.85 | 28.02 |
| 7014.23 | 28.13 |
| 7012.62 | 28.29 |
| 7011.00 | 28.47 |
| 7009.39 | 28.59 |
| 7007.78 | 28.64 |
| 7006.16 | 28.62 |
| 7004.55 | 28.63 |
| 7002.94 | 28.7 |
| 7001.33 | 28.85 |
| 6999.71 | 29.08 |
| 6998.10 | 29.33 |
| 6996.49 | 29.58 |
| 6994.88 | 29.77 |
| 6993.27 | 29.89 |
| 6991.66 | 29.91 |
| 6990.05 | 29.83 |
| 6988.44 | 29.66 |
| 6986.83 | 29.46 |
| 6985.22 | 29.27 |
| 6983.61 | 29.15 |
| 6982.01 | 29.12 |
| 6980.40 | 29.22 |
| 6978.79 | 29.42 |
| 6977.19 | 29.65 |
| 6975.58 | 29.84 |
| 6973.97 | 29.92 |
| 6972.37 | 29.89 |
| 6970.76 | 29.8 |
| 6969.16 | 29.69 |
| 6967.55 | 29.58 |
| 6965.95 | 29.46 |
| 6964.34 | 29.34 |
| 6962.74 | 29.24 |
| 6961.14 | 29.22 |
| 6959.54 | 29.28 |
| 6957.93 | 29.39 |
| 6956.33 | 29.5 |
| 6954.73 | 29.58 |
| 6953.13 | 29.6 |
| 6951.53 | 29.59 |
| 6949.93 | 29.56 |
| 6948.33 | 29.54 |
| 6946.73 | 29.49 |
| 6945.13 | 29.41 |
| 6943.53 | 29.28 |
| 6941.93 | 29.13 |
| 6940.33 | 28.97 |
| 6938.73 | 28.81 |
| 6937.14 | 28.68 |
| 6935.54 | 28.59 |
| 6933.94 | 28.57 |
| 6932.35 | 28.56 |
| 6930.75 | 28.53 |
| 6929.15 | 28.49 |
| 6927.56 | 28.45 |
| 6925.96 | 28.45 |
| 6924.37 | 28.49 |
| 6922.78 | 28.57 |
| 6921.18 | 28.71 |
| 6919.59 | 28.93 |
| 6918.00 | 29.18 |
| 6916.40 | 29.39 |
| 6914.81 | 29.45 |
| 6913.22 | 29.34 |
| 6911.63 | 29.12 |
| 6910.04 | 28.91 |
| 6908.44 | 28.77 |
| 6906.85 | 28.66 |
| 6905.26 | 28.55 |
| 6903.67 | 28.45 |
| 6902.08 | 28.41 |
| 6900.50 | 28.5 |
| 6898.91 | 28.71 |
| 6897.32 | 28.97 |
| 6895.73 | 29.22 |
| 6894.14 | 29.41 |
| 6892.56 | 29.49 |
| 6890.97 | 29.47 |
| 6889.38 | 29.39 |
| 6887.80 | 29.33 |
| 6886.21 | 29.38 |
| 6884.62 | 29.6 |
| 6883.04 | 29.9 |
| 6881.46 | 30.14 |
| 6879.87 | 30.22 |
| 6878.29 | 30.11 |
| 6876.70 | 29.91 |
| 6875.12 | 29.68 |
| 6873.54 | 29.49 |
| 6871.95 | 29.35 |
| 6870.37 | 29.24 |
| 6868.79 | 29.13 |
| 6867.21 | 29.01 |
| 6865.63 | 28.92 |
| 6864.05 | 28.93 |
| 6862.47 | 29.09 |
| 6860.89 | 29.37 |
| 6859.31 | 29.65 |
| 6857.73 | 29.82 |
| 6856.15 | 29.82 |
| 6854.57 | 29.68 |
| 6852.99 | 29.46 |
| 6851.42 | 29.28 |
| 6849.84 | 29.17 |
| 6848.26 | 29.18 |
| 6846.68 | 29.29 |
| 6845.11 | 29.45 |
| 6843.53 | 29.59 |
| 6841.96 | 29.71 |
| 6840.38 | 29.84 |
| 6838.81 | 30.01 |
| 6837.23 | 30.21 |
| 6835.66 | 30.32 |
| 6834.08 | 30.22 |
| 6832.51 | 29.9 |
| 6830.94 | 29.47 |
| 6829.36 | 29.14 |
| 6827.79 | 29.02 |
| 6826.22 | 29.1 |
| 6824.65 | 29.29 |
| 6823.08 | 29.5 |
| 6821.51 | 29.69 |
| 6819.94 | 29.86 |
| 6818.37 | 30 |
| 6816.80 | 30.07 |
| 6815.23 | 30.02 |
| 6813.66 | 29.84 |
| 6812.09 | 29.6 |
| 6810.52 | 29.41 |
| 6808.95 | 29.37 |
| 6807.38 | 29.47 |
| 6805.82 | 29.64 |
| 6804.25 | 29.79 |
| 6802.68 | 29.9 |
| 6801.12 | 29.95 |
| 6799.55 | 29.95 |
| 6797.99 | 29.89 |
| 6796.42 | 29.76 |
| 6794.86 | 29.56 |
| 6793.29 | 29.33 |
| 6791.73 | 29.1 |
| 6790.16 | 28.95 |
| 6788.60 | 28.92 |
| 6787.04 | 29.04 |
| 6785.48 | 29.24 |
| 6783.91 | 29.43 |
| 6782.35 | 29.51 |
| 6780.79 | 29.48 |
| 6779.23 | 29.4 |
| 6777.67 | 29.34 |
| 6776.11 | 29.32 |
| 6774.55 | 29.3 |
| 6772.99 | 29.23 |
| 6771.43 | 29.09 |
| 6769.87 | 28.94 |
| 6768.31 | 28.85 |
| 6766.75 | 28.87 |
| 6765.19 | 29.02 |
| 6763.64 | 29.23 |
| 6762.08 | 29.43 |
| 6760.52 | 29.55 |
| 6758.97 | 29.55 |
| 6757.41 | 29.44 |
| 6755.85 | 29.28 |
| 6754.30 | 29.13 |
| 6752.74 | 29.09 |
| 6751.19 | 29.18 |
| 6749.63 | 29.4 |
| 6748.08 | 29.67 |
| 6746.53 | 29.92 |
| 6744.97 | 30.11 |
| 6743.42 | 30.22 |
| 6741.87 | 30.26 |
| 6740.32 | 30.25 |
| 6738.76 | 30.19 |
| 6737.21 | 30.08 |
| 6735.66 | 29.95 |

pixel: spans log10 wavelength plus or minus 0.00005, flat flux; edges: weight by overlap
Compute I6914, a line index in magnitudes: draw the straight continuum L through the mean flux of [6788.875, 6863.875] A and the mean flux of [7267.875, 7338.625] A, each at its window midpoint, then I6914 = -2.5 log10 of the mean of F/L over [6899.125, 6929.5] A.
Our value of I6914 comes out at 0.02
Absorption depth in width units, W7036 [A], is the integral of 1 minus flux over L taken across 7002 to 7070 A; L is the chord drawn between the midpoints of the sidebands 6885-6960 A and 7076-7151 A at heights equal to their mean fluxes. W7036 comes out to 0.81 A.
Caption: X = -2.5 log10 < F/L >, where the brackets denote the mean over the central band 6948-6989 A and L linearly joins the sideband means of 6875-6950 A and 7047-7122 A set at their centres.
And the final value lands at -0.02 mag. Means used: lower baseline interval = 29.1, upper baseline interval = 28.6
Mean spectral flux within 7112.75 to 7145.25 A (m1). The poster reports 28.9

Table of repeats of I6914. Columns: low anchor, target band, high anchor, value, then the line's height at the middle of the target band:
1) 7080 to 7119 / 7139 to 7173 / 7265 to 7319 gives -0.02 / 28.4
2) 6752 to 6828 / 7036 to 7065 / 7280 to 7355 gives 0.00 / 28.5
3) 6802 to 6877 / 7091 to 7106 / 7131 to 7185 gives 0.02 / 28.8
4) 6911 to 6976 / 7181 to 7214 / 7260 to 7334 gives 0.03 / 28.3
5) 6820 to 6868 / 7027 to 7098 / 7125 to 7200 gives 0.01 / 28.8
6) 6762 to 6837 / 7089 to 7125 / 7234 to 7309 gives 0.01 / 28.8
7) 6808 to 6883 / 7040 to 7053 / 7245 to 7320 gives 0.03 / 28.9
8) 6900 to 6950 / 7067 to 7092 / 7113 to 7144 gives 0.00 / 28.9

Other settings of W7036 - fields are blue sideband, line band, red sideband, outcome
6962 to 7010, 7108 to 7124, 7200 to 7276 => 0.0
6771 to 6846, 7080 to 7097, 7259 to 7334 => 0.0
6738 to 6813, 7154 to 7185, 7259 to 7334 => -0.2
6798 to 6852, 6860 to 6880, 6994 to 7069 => 0.0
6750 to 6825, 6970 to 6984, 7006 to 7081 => -0.4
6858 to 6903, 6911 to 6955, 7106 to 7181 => 0.3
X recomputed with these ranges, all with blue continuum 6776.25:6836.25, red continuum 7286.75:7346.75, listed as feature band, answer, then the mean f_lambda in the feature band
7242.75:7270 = -0.04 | 28.7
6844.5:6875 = 0.00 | 29.3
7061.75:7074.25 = -0.01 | 28.7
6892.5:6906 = 0.01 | 28.8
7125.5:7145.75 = -0.03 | 28.9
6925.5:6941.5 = 0.02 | 28.6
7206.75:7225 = -0.01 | 28.1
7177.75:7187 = 0.01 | 27.8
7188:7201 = 0.01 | 27.8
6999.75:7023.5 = 0.01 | 28.4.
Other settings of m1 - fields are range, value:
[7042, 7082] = 28.6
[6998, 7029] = 28.5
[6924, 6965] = 29.1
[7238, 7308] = 28.4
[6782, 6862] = 29.6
